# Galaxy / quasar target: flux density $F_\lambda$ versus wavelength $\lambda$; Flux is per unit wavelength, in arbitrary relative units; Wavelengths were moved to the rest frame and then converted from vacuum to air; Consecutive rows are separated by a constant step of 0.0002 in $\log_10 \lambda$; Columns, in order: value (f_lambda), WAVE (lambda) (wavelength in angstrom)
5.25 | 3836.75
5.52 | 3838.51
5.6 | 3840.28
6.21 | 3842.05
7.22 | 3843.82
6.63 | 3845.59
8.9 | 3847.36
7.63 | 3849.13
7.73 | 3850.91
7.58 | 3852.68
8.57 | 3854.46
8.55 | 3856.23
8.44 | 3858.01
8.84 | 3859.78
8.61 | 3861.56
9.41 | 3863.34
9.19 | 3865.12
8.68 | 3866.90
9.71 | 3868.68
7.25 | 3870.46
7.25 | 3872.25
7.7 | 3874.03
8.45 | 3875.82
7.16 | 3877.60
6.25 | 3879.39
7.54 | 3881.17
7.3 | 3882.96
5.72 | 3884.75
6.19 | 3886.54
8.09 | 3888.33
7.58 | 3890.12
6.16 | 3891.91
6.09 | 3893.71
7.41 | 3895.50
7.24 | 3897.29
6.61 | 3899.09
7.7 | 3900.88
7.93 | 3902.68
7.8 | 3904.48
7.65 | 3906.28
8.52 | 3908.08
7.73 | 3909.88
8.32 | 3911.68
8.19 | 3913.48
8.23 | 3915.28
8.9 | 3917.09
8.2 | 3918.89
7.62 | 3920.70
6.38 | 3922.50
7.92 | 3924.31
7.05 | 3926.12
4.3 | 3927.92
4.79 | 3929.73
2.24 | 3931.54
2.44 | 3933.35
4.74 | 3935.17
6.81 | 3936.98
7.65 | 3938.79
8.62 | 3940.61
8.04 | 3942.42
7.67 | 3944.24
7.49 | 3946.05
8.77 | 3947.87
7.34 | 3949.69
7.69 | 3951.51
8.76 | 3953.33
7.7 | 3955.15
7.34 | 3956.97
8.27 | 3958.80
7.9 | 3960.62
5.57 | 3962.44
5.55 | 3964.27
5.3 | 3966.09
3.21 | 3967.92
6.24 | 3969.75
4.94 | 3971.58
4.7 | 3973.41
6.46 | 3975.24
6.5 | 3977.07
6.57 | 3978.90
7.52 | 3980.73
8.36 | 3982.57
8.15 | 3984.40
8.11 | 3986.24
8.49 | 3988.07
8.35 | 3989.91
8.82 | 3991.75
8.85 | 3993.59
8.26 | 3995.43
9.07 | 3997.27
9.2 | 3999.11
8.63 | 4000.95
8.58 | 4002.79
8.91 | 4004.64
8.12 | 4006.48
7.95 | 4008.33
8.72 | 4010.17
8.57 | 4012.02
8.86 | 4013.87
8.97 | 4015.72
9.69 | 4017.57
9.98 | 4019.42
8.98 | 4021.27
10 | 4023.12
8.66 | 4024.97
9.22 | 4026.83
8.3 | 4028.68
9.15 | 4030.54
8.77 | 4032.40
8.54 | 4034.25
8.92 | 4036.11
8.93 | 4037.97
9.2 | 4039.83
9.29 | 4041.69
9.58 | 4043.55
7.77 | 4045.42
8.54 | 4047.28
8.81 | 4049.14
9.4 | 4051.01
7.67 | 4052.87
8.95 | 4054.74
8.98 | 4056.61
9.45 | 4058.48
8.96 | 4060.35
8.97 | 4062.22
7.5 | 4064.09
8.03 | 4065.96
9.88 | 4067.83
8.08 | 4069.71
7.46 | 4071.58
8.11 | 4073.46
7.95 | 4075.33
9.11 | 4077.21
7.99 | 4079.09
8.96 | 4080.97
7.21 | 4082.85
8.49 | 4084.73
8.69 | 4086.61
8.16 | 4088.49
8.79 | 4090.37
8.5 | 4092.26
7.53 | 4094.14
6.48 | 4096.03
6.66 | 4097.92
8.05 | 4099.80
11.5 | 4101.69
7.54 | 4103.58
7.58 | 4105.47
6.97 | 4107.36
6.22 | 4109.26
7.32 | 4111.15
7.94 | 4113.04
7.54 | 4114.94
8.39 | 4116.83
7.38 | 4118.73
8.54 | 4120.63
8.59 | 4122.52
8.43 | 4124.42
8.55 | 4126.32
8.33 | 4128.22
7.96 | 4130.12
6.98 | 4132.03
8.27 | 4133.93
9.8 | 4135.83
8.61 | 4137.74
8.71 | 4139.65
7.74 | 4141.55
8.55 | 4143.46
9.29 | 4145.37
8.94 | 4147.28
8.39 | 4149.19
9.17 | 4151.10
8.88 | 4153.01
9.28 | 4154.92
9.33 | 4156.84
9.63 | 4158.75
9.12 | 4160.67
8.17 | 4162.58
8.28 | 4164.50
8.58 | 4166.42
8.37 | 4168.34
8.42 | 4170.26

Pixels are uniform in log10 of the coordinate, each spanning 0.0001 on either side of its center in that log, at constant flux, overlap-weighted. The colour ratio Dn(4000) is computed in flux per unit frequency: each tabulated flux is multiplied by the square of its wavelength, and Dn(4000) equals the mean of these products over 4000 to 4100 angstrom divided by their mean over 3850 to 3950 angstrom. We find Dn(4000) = 1.25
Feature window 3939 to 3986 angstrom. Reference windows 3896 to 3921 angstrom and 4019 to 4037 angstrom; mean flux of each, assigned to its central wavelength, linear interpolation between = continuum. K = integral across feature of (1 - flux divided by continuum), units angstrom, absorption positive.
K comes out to 7.8 angstrom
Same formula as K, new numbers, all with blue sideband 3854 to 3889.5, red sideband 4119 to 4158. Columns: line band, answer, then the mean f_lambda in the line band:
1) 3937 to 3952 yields 0.5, 7.85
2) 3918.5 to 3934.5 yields 5.0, 5.56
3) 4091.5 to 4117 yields 2.4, 7.71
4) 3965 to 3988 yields 5.0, 6.41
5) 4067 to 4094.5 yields 0.4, 8.34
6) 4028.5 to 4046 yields -1.1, 8.89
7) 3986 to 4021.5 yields -2.1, 8.76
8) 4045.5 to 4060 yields -0.7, 8.77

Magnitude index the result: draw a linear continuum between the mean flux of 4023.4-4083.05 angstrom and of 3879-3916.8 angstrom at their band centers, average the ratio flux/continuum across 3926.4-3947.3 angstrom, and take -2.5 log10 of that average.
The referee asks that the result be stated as 0.28 mag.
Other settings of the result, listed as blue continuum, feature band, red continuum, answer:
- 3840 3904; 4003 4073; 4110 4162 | -0.08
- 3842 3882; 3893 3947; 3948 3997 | 0.08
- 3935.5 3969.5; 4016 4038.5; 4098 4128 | -0.20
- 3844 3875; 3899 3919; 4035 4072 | 0.05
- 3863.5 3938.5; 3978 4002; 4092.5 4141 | -0.12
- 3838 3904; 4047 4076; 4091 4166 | -0.06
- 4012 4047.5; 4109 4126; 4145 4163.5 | 0.14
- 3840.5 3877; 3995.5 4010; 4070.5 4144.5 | -0.07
